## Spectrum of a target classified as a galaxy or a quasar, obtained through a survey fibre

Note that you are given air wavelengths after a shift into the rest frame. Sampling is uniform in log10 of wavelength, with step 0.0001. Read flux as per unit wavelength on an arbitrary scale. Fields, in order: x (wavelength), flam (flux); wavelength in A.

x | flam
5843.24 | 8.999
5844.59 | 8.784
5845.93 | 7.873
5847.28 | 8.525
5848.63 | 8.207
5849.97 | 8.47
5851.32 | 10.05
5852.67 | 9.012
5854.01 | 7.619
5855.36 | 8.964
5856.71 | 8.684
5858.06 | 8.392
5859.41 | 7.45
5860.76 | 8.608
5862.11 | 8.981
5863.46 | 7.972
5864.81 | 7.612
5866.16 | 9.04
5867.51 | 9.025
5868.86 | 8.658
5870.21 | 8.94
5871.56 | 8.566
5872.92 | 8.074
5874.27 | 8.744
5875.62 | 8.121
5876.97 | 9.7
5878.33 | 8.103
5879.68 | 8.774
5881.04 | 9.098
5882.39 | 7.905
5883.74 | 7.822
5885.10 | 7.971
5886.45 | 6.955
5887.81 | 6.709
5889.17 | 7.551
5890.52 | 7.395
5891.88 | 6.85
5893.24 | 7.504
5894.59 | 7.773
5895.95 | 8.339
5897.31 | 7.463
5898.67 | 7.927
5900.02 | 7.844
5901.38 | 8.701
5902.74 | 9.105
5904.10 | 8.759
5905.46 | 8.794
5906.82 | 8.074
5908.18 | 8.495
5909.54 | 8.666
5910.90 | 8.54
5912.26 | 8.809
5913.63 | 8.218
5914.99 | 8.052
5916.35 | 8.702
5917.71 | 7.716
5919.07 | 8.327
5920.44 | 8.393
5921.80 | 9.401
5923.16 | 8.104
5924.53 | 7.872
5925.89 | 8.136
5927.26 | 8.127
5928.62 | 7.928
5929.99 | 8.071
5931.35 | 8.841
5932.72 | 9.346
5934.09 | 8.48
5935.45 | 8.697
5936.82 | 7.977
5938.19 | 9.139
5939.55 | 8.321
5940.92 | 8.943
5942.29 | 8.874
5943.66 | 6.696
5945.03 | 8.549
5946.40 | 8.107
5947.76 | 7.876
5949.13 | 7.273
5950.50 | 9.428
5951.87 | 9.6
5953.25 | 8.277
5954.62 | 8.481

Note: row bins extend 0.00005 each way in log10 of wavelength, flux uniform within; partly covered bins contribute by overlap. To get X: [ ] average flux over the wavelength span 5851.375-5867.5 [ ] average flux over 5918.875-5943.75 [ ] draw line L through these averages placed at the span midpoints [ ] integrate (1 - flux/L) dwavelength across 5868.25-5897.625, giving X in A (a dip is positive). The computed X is 1.5 A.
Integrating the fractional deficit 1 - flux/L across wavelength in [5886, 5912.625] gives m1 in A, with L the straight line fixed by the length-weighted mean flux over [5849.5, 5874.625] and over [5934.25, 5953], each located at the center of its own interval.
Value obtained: 1.5 A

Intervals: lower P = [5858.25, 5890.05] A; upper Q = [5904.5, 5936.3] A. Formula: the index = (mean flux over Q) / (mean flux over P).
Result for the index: 1.02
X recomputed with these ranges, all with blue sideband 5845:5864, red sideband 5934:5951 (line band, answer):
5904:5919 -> -0.07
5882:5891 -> 1.04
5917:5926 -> 0.08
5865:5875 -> -0.24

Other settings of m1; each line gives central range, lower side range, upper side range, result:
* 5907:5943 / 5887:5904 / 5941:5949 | -2.4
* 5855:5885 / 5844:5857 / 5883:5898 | -1.6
